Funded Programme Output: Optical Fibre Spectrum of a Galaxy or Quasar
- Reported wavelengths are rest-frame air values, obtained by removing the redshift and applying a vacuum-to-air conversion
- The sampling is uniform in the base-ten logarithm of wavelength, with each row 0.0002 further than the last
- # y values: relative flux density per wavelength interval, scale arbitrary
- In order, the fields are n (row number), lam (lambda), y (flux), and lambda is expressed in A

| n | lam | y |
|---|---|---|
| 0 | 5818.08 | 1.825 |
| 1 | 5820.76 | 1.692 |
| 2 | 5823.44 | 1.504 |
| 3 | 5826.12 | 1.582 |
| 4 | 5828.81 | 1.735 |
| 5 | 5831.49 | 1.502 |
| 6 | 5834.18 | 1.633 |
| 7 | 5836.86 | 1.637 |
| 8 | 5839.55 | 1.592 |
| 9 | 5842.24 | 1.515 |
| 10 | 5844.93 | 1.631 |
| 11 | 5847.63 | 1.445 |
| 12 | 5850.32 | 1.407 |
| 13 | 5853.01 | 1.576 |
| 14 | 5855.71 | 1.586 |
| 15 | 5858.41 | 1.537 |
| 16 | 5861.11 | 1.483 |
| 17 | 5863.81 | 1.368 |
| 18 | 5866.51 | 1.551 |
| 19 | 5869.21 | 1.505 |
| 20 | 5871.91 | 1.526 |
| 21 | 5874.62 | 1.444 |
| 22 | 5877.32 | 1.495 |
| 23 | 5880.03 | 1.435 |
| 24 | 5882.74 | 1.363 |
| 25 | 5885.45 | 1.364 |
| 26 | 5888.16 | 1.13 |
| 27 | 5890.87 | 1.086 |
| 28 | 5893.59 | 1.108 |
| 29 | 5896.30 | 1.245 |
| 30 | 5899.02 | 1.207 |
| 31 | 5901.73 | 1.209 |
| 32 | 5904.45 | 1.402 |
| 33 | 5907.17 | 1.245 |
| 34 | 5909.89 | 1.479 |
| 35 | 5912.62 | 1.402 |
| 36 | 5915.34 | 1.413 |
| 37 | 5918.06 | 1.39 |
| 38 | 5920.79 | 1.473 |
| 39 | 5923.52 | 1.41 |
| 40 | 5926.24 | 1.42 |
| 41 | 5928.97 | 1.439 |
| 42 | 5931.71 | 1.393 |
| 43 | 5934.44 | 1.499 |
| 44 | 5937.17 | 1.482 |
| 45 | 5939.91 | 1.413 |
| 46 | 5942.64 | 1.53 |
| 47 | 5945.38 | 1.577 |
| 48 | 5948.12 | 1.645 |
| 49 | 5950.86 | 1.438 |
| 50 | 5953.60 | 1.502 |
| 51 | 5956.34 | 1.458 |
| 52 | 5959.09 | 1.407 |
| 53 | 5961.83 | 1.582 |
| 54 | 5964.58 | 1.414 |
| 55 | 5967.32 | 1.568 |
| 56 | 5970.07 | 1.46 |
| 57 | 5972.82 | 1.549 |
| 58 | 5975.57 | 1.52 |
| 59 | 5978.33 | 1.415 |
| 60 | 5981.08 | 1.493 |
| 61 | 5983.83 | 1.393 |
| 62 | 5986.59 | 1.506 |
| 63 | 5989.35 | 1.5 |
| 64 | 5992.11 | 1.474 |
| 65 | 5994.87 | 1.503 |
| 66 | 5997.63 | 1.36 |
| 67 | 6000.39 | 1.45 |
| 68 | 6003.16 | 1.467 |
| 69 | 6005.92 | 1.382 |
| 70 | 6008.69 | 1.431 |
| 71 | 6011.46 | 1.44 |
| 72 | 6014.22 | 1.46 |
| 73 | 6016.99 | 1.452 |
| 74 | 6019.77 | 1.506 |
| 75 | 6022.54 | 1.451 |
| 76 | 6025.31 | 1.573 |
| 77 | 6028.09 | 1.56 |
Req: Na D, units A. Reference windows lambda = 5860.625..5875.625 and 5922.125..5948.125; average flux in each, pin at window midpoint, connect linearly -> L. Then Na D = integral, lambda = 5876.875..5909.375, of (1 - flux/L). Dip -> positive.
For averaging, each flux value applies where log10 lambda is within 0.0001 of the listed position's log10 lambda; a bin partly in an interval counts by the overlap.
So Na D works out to 4.5 A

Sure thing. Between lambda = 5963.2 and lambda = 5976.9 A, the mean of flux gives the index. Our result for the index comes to 1.5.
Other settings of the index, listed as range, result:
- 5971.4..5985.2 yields 1.47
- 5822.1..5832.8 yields 1.58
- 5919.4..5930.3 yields 1.44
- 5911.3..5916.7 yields 1.41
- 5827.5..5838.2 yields 1.63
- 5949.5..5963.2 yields 1.48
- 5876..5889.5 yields 1.36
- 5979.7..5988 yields 1.46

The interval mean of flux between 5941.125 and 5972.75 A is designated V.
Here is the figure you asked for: 1.51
